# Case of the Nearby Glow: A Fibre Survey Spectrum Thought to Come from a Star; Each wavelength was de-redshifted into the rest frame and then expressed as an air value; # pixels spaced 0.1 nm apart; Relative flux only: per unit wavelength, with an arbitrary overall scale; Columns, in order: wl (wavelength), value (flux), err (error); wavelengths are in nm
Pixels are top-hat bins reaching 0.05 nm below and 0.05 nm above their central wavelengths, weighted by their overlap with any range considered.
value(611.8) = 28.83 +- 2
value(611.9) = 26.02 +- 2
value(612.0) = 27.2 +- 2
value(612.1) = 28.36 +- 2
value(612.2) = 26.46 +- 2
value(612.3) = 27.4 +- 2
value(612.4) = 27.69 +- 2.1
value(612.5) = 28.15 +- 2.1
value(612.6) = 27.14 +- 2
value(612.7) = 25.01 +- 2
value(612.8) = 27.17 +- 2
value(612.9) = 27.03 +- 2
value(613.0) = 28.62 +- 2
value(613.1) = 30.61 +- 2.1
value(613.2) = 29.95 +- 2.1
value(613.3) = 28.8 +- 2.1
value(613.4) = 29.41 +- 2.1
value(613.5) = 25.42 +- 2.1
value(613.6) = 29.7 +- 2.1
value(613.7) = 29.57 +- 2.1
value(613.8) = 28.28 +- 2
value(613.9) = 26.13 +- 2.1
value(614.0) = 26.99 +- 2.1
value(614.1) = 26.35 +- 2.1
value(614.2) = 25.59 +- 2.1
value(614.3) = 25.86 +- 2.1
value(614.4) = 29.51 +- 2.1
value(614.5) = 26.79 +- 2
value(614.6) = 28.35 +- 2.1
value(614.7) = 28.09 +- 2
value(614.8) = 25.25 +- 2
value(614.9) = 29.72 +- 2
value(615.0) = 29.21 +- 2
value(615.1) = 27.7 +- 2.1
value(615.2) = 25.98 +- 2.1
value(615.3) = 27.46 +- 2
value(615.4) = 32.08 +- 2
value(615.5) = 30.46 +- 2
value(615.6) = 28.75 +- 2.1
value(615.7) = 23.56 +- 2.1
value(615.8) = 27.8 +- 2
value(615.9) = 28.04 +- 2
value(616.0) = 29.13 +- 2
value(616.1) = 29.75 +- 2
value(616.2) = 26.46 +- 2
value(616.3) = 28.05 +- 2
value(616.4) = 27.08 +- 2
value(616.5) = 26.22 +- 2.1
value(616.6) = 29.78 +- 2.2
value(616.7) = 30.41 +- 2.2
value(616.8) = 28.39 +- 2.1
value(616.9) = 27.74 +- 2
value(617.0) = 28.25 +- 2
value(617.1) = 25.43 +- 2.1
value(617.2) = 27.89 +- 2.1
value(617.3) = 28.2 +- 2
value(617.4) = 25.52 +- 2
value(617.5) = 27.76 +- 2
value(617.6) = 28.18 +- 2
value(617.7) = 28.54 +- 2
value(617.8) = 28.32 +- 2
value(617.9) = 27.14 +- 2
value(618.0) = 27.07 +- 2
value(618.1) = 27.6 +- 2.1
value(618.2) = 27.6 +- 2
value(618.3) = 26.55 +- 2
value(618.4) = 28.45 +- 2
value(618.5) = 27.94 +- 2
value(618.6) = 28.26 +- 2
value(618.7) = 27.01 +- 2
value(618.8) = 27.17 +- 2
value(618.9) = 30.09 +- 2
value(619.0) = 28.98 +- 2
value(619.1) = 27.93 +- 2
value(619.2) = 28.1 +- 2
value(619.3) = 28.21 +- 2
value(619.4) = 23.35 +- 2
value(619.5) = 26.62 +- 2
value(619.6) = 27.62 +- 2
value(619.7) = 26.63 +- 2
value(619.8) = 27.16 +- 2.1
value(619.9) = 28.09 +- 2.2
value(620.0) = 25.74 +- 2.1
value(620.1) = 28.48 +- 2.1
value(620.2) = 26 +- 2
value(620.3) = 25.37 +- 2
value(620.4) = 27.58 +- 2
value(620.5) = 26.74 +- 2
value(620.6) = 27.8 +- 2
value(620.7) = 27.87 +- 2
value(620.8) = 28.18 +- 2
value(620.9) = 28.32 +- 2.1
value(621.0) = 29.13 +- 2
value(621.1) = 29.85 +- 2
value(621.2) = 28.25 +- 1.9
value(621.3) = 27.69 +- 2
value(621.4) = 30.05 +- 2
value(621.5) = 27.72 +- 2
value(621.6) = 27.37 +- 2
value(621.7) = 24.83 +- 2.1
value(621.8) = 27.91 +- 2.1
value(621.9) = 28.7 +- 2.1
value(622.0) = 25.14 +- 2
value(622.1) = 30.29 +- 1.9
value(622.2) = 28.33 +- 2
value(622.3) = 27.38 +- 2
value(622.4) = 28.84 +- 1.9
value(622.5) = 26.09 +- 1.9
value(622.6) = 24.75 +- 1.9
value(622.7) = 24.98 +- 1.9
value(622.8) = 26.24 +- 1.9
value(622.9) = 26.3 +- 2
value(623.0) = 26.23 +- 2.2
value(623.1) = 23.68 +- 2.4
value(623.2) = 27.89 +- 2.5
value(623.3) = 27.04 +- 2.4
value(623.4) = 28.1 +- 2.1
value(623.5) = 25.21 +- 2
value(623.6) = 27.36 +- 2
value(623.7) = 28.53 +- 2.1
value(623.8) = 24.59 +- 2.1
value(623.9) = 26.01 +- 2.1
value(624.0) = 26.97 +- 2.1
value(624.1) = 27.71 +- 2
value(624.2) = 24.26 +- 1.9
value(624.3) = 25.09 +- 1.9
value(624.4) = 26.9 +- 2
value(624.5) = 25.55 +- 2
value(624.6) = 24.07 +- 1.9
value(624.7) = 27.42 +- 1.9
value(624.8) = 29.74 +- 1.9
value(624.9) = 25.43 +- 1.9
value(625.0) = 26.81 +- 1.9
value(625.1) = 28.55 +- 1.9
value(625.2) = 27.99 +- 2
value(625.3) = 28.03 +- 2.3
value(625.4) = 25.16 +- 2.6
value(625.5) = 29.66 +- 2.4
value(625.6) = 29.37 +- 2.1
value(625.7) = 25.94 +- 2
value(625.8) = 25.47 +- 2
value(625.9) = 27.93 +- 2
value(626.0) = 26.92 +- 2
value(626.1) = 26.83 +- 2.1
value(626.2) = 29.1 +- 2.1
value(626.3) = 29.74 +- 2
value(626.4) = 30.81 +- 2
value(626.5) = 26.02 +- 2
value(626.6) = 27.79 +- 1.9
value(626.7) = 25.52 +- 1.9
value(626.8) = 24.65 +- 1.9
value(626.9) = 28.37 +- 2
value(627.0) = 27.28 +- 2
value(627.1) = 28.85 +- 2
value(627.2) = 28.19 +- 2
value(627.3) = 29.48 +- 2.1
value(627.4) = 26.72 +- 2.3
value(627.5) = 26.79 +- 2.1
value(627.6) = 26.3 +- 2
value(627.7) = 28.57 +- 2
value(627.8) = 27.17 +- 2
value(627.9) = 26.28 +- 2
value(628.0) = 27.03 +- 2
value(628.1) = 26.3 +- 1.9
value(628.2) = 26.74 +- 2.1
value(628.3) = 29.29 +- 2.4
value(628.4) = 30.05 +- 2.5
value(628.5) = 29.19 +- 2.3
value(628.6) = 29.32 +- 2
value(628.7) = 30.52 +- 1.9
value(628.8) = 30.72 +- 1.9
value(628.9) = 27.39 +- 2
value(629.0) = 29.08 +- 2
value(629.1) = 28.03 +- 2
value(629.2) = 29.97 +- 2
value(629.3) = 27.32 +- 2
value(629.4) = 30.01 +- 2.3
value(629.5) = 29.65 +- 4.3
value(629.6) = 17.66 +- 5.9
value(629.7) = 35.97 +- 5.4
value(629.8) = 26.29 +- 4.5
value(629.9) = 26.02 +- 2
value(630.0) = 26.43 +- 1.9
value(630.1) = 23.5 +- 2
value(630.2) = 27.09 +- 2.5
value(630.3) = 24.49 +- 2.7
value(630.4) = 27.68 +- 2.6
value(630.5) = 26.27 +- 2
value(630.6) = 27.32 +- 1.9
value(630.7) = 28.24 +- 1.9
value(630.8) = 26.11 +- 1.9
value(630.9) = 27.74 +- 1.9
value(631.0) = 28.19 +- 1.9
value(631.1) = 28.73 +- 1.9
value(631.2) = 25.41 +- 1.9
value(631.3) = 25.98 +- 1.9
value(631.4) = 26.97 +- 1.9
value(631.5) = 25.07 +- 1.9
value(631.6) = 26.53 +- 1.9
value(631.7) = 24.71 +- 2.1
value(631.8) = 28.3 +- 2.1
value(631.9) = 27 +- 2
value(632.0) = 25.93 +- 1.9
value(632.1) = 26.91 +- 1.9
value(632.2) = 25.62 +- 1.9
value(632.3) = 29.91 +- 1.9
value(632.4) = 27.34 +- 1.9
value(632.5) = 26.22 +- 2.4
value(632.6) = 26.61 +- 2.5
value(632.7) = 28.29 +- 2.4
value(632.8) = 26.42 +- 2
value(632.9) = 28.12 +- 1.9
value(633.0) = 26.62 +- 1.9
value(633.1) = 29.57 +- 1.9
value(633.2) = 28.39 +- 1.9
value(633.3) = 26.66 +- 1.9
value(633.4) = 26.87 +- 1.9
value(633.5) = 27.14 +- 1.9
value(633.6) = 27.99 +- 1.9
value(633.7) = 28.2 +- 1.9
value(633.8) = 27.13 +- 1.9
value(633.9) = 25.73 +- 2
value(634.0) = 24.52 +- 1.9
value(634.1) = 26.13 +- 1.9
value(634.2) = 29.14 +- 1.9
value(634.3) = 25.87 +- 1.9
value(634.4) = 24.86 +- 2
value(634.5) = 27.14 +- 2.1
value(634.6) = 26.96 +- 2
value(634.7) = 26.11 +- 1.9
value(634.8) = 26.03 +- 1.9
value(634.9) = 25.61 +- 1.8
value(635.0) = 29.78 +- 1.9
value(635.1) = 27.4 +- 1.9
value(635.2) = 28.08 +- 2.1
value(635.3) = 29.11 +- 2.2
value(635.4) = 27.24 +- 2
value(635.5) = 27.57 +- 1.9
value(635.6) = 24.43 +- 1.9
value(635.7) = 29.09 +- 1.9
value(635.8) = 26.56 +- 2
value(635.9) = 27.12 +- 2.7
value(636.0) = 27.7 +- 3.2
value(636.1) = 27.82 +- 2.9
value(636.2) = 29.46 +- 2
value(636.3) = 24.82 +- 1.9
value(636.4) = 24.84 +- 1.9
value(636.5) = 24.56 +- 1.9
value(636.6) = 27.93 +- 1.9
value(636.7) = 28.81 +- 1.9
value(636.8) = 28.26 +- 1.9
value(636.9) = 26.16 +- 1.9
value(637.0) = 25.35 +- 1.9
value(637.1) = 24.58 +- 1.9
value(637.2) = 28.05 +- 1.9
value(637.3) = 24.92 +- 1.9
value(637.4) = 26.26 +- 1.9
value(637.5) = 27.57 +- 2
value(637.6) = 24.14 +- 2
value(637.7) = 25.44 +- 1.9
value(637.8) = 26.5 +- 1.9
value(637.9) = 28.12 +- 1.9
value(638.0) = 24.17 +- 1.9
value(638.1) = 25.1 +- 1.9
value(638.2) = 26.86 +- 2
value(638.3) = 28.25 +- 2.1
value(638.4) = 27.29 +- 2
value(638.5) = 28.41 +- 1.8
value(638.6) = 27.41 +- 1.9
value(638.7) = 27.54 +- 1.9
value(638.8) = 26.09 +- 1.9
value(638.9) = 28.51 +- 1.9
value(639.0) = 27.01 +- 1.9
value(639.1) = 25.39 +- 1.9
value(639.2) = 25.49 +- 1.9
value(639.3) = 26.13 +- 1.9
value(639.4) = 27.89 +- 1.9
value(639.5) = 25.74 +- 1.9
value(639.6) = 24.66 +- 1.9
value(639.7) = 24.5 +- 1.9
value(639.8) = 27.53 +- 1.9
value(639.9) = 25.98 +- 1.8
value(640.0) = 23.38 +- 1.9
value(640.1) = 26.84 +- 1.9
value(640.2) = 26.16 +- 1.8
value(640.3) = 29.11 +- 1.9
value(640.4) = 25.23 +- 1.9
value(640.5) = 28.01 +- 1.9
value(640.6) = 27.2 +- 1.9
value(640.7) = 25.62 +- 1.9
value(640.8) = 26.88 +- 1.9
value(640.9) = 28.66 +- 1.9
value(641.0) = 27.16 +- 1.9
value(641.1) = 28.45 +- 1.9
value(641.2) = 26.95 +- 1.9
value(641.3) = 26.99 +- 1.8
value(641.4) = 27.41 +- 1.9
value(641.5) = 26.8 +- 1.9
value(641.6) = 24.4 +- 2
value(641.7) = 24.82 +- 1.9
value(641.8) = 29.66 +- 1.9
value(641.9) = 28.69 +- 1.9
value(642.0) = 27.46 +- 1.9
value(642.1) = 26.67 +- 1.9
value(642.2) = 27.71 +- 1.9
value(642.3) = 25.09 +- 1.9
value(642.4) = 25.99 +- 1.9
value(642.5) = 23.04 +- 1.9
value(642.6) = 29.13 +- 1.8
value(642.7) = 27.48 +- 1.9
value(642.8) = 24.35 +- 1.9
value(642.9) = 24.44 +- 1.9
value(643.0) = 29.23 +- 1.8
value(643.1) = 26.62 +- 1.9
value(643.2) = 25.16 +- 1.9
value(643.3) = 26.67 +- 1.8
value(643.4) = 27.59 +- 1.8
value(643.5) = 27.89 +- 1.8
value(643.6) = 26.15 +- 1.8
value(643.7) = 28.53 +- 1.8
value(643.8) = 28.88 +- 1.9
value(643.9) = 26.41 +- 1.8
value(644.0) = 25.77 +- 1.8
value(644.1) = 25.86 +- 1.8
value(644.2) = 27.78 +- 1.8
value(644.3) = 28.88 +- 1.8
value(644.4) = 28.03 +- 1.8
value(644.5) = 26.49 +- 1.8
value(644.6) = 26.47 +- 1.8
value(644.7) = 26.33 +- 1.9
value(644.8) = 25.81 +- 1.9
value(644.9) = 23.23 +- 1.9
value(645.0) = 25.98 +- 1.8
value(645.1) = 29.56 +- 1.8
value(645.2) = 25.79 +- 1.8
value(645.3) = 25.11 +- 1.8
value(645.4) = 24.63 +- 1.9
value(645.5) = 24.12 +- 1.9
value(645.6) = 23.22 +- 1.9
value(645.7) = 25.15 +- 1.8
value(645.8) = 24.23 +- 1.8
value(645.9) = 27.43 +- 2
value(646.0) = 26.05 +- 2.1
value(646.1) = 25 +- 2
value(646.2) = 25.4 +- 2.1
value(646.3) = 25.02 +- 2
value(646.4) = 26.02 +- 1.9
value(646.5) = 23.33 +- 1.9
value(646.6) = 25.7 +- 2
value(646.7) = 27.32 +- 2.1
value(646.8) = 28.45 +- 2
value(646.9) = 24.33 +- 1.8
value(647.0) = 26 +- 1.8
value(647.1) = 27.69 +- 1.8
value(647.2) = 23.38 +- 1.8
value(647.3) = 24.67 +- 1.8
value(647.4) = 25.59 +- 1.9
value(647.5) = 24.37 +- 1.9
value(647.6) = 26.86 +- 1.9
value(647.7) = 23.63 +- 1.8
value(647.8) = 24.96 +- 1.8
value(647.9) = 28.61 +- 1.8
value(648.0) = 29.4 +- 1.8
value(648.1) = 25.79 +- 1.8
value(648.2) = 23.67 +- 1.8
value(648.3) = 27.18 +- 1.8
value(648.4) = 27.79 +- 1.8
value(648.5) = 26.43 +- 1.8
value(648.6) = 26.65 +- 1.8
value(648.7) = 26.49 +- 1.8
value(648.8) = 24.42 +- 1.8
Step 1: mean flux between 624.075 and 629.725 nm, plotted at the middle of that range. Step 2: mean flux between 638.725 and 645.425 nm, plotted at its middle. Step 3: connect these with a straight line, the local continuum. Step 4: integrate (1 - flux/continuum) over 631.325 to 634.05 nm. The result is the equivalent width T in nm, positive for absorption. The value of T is 0.03 nm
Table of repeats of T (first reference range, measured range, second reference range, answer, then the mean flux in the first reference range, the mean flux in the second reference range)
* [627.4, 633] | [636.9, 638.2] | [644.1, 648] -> 0.04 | 27.3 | 25.9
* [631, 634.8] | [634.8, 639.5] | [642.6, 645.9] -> -0.02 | 26.9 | 26.4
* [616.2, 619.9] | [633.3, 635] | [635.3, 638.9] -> 0.01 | 27.6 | 26.8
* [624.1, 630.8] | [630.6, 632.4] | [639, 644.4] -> 0.02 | 27.5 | 26.7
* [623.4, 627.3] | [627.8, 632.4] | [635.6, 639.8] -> -0.08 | 27.1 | 26.6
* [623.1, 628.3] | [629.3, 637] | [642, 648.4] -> -0.07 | 27.1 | 26.1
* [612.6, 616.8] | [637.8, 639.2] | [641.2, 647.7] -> -0.02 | 27.9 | 26.2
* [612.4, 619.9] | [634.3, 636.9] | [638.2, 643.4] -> -0.01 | 27.8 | 26.7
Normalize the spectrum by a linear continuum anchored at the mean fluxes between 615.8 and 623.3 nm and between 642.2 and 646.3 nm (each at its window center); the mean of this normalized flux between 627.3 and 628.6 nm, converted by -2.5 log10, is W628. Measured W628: -0.02 mag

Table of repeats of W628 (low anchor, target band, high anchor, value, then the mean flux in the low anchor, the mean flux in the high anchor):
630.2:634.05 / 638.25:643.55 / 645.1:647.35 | -0.03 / 27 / 25.5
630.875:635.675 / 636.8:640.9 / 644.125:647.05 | 0.00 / 27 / 25.9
